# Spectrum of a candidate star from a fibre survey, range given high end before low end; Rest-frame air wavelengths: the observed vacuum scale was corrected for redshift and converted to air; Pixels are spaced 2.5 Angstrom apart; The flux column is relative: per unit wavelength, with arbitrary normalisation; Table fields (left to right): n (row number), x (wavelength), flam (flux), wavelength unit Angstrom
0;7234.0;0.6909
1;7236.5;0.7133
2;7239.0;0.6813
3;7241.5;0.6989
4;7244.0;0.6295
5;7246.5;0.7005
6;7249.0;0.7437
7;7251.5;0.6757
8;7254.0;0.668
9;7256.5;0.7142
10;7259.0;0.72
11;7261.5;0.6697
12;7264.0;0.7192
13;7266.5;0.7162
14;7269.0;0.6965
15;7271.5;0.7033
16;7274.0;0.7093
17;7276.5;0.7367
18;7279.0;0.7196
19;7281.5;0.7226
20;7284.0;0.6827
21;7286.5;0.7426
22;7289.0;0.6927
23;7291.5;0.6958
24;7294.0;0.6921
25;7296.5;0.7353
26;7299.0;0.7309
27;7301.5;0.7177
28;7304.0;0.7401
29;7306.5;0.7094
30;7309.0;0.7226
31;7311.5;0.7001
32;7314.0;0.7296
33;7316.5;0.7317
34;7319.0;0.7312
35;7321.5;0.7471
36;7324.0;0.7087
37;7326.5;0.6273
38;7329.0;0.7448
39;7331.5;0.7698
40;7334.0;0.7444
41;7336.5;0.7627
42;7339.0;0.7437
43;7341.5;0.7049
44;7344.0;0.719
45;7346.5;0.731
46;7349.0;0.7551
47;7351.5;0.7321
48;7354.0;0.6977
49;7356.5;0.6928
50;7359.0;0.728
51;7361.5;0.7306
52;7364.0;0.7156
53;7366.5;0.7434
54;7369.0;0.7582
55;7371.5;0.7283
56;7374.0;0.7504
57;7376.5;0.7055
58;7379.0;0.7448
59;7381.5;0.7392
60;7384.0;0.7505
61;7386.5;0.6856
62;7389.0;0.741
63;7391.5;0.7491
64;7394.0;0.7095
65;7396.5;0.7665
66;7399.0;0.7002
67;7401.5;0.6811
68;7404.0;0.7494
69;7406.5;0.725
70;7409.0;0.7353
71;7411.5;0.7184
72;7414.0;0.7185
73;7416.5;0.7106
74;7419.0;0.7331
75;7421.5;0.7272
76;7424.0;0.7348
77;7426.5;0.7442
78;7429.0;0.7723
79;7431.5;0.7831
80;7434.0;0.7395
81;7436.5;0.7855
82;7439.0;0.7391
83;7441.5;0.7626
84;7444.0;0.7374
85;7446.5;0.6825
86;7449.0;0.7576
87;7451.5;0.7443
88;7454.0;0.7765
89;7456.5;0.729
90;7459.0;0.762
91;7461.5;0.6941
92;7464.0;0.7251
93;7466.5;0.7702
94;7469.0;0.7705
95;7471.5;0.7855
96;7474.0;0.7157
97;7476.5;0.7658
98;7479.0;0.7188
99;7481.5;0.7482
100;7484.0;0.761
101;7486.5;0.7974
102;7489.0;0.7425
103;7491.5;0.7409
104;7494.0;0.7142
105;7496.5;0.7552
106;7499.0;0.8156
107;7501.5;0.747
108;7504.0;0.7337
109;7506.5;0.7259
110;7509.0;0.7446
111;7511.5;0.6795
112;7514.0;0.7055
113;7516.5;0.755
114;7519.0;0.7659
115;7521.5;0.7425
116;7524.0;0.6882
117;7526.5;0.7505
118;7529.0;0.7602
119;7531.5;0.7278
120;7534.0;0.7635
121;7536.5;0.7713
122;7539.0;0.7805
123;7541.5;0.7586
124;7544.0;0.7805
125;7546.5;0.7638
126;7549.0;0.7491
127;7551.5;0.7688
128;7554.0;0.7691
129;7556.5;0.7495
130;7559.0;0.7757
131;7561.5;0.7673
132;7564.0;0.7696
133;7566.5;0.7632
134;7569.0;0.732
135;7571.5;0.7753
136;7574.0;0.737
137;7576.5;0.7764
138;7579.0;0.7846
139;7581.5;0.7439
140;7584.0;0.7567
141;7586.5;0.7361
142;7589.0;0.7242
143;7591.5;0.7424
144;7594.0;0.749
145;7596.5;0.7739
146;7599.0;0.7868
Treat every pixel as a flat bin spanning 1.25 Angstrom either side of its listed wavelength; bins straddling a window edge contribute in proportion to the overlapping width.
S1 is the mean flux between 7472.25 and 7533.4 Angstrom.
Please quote 0.742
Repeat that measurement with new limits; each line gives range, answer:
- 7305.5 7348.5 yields 0.726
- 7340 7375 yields 0.728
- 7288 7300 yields 0.709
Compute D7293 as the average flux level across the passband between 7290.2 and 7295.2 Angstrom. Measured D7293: 0.694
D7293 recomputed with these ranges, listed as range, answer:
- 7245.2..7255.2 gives 0.697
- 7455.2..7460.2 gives 0.746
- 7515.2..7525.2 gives 0.738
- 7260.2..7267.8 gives 0.702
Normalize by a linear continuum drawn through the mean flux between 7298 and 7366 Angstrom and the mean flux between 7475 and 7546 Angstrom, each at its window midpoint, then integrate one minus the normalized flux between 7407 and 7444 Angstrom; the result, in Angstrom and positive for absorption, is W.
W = -0.3 Angstrom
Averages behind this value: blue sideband 0.725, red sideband 0.748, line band 0.743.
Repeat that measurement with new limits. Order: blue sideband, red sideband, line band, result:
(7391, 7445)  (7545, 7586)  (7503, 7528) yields 0.8 Angstrom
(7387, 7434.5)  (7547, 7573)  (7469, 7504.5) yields -0.3 Angstrom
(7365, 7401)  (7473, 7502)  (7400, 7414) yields 0.3 Angstrom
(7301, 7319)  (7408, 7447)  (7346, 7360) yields 0.1 Angstrom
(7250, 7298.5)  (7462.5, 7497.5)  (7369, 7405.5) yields 0.0 Angstrom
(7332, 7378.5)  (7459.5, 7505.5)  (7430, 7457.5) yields -0.2 Angstrom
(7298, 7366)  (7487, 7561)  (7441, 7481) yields -0.1 Angstrom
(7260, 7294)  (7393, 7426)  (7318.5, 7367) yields -0.7 Angstrom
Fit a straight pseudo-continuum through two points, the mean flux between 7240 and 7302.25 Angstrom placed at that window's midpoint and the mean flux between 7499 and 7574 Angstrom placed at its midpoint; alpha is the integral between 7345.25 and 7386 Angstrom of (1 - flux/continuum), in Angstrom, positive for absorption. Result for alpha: -0.51 Angstrom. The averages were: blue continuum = 0.705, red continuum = 0.751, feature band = 0.731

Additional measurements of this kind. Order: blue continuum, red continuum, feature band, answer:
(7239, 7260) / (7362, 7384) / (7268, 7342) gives -0.8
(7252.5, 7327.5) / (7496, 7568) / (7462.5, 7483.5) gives -0.2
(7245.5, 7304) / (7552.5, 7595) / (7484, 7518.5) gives 0.0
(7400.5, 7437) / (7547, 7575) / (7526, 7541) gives -0.1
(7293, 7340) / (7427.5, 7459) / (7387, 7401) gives 0.3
